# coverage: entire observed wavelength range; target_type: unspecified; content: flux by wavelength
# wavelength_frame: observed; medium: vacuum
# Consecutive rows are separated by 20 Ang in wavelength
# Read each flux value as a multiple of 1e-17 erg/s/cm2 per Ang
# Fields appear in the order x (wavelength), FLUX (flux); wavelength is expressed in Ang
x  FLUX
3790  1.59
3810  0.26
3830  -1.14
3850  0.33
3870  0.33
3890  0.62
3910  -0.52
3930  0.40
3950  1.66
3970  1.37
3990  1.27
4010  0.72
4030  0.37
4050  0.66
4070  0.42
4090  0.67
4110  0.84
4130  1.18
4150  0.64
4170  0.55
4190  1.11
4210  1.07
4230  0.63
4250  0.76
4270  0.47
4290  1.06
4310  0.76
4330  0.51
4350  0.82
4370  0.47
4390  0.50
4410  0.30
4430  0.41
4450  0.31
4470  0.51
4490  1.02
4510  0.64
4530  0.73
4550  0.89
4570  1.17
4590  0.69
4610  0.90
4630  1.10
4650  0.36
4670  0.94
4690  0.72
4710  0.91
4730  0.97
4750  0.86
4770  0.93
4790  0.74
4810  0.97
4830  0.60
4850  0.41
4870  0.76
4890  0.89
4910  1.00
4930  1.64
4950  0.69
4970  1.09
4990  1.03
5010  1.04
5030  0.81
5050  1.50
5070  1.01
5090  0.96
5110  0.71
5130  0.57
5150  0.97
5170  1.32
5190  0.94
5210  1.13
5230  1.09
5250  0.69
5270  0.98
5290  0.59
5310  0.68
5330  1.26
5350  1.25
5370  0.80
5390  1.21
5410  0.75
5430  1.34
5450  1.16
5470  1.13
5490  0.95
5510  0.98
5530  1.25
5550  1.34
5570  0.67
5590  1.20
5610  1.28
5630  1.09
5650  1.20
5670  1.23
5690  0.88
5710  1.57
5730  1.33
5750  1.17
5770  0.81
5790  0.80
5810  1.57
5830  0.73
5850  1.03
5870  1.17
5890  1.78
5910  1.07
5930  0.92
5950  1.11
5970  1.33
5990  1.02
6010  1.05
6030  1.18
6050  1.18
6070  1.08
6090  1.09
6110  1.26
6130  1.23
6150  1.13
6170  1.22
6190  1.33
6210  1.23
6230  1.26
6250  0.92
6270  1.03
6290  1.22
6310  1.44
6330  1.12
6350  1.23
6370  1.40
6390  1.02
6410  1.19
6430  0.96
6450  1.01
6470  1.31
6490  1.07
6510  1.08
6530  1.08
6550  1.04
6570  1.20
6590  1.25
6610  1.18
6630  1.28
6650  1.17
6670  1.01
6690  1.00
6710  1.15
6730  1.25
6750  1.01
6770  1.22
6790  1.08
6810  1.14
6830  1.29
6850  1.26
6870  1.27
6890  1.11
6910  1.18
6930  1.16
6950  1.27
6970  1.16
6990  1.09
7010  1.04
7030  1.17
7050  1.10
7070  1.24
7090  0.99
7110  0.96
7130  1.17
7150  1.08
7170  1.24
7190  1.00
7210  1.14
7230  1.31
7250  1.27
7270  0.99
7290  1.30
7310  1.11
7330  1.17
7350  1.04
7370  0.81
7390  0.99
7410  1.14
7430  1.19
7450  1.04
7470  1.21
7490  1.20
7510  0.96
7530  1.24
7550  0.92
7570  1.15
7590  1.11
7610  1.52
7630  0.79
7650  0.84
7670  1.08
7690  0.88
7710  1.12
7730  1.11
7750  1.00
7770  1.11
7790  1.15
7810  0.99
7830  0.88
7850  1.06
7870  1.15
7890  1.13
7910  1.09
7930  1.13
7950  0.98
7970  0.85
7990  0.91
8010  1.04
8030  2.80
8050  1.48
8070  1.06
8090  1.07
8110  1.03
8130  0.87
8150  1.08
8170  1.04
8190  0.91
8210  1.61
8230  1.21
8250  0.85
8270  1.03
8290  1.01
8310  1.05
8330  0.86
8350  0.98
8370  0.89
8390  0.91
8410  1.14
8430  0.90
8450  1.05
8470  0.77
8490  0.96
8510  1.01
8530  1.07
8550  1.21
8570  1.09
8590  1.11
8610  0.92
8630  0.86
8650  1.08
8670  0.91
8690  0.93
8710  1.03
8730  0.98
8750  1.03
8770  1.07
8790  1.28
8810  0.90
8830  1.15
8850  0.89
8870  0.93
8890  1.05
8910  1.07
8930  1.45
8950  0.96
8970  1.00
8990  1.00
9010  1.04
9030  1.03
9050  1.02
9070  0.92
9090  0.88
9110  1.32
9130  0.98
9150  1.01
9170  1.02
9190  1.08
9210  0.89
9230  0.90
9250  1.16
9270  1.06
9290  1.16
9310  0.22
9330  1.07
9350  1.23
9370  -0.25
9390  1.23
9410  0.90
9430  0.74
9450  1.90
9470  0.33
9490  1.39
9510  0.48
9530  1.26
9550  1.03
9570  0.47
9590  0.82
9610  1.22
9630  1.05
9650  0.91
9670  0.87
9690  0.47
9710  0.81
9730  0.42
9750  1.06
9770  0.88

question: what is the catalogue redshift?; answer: 0.22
